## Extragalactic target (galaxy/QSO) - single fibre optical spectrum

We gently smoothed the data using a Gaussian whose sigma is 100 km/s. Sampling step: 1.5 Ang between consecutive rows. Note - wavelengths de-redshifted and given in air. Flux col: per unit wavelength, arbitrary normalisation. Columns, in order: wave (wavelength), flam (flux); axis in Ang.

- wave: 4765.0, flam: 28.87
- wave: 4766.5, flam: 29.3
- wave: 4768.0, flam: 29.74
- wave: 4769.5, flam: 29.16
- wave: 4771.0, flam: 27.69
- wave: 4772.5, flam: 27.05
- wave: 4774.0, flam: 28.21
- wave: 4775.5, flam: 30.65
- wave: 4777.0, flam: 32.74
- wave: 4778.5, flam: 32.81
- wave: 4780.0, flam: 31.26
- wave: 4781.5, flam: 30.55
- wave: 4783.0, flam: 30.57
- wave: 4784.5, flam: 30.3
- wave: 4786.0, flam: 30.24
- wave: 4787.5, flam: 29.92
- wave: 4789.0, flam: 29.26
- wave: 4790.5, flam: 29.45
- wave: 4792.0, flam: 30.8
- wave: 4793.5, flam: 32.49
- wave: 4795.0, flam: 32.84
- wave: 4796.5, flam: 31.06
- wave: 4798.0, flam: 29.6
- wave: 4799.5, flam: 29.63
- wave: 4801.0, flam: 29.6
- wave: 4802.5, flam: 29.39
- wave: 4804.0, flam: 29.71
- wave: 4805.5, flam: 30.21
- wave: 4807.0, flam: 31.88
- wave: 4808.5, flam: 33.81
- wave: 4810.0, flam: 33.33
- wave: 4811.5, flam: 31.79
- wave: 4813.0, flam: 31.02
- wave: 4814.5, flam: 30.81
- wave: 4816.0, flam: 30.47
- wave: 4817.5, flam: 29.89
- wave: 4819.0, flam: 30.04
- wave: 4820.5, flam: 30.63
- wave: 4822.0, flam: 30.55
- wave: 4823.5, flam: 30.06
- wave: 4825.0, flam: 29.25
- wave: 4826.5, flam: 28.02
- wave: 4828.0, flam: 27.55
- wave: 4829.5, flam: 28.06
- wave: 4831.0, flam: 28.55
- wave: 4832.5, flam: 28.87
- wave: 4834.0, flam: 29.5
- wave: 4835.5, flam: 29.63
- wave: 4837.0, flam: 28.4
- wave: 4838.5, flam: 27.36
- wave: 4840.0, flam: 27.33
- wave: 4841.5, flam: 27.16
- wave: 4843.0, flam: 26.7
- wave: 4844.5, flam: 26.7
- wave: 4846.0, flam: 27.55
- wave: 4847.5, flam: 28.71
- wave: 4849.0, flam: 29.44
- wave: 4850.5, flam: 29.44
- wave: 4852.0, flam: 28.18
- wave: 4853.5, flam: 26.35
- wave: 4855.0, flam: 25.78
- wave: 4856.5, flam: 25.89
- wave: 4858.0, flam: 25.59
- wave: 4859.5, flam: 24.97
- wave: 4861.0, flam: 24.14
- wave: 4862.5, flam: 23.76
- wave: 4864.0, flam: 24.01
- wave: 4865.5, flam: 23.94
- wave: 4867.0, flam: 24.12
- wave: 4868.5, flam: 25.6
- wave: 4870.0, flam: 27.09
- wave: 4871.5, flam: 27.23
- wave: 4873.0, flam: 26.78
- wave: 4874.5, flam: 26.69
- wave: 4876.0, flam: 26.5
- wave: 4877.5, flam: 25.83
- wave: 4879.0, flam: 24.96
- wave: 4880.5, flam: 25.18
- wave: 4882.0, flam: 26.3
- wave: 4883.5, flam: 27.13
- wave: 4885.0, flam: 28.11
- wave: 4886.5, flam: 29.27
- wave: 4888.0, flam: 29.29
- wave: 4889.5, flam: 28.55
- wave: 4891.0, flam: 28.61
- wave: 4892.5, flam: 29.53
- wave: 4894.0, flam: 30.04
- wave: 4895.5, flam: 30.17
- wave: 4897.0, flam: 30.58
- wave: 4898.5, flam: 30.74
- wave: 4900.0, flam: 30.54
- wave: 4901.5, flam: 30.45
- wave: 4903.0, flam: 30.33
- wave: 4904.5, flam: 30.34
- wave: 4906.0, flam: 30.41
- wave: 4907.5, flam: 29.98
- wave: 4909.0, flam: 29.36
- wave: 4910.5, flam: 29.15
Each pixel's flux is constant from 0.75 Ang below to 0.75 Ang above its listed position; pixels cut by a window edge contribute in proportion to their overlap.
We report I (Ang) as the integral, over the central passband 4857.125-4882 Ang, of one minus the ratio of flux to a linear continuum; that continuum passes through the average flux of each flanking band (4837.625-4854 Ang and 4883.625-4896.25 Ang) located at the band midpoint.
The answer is 2.7 Ang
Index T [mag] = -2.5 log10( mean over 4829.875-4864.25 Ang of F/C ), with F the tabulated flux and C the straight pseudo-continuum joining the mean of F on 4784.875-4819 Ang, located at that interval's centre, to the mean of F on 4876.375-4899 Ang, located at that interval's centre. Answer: 0.086 mag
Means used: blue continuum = 30.8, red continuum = 28.2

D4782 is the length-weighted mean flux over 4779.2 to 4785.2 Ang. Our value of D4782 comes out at 30.7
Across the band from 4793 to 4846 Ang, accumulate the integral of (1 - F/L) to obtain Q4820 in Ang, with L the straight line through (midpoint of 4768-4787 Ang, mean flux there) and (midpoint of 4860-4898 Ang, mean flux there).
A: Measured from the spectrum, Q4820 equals -1.7 Ang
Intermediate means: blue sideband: 30.1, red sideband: 26.9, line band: 29.7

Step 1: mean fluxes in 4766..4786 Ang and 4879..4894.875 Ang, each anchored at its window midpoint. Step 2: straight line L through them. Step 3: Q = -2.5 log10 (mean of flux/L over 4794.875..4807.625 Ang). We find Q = -0.03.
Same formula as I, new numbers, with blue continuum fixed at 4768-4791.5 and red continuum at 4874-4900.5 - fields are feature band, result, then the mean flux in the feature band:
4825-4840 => 0.36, 28.4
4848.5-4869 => 2.10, 25.8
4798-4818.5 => -0.91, 30.8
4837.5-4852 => 0.53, 27.8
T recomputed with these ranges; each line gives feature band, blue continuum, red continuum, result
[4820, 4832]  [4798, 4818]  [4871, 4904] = 0.045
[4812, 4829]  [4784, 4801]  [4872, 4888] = -0.020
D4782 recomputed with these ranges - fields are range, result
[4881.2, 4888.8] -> 28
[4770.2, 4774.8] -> 27.7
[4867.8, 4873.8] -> 26.7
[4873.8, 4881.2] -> 25.8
